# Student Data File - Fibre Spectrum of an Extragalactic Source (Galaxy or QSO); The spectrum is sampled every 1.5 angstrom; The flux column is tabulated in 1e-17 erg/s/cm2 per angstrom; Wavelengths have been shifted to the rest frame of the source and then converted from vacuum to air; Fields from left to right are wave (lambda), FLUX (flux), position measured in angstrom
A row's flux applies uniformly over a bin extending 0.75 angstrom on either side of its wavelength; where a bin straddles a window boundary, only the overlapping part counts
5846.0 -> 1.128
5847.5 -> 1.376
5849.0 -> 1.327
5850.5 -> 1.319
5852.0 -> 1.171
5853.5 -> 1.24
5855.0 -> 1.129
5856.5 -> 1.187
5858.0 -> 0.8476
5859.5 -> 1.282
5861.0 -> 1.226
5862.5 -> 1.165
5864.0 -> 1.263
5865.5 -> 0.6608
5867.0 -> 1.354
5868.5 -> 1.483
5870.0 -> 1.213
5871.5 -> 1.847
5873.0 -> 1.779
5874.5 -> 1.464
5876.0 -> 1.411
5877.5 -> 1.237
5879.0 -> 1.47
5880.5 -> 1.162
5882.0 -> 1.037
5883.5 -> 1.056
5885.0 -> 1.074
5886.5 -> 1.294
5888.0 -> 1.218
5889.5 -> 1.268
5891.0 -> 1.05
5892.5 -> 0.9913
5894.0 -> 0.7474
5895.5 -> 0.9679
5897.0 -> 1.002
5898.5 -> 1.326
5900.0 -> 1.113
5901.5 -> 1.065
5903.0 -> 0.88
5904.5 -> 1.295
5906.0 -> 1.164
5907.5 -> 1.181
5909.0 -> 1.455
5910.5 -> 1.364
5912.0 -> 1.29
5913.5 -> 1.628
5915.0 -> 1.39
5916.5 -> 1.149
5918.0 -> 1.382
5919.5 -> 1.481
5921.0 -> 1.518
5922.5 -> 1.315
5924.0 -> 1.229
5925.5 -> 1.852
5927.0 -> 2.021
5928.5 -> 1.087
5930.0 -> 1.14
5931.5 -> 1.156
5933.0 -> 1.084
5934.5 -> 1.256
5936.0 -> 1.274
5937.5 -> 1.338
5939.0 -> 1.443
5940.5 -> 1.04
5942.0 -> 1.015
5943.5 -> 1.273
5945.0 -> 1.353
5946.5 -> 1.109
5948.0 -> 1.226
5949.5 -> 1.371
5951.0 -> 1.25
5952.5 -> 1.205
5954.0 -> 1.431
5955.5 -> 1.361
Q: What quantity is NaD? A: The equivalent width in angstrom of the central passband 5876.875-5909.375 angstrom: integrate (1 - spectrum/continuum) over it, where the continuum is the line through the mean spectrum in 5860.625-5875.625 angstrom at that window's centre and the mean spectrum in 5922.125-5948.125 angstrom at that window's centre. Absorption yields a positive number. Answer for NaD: 4.7 angstrom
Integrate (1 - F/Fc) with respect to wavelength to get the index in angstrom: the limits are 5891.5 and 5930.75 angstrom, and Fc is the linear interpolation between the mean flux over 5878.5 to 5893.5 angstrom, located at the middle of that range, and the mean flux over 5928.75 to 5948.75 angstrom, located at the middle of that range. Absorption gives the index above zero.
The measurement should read -3.0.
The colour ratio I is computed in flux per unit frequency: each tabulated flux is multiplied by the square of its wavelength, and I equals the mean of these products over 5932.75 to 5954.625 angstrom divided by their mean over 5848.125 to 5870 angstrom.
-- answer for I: 1.08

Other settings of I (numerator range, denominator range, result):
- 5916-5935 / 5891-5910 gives 1.25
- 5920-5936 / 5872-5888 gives 1.06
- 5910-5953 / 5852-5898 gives 1.12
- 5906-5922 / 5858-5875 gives 1.06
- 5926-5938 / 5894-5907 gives 1.22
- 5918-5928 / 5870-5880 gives 1.05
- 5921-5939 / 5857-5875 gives 1.07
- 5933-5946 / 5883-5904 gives 1.17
